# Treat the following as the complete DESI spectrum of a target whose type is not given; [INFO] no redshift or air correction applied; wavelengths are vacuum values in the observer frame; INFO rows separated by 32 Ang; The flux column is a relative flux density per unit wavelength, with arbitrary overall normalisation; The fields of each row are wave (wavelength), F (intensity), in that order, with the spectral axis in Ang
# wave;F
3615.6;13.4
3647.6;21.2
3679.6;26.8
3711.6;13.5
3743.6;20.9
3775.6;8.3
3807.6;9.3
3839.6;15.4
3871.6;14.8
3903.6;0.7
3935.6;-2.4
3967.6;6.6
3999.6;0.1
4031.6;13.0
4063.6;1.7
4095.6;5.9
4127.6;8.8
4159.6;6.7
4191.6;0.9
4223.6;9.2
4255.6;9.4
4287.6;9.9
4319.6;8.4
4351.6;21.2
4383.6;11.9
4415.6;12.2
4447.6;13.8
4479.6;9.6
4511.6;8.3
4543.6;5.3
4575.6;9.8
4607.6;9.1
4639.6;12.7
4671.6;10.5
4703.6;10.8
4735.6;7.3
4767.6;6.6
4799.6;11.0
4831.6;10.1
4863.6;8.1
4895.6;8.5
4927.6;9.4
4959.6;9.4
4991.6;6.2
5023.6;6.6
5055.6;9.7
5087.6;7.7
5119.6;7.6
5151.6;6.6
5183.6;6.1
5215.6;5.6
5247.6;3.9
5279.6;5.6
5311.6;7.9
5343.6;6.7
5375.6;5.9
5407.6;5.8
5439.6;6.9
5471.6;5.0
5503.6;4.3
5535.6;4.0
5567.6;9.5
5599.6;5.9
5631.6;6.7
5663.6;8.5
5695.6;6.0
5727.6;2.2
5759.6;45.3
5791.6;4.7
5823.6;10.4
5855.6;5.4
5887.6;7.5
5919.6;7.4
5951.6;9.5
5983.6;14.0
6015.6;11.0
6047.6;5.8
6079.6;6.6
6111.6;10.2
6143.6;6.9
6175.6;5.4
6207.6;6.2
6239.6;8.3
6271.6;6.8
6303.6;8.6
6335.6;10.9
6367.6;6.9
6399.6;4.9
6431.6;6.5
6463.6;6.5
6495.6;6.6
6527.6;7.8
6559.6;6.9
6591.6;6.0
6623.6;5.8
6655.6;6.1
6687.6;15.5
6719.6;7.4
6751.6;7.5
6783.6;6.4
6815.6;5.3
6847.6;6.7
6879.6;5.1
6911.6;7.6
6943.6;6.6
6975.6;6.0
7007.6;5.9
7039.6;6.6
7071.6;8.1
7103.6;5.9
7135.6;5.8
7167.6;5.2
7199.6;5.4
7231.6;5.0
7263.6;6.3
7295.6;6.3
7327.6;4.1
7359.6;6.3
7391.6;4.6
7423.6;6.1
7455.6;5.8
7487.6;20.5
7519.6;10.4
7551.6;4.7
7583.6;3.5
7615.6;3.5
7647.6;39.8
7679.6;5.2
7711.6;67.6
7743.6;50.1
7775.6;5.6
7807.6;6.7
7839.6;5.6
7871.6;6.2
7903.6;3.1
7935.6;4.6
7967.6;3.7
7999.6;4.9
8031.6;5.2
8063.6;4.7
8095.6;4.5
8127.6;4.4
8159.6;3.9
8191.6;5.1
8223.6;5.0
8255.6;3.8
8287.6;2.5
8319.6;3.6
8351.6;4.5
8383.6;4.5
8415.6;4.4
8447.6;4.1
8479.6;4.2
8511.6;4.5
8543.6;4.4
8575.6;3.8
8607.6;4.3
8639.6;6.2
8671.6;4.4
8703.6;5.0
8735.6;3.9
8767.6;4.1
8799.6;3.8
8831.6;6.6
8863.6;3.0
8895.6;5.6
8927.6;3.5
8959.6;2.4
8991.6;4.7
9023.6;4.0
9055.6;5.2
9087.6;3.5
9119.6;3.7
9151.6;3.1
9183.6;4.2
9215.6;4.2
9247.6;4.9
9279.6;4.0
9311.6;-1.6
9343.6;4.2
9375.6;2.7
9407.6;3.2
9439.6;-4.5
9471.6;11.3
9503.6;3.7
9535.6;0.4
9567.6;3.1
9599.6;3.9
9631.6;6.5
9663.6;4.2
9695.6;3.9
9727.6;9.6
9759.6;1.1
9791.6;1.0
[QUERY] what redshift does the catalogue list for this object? 0.543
